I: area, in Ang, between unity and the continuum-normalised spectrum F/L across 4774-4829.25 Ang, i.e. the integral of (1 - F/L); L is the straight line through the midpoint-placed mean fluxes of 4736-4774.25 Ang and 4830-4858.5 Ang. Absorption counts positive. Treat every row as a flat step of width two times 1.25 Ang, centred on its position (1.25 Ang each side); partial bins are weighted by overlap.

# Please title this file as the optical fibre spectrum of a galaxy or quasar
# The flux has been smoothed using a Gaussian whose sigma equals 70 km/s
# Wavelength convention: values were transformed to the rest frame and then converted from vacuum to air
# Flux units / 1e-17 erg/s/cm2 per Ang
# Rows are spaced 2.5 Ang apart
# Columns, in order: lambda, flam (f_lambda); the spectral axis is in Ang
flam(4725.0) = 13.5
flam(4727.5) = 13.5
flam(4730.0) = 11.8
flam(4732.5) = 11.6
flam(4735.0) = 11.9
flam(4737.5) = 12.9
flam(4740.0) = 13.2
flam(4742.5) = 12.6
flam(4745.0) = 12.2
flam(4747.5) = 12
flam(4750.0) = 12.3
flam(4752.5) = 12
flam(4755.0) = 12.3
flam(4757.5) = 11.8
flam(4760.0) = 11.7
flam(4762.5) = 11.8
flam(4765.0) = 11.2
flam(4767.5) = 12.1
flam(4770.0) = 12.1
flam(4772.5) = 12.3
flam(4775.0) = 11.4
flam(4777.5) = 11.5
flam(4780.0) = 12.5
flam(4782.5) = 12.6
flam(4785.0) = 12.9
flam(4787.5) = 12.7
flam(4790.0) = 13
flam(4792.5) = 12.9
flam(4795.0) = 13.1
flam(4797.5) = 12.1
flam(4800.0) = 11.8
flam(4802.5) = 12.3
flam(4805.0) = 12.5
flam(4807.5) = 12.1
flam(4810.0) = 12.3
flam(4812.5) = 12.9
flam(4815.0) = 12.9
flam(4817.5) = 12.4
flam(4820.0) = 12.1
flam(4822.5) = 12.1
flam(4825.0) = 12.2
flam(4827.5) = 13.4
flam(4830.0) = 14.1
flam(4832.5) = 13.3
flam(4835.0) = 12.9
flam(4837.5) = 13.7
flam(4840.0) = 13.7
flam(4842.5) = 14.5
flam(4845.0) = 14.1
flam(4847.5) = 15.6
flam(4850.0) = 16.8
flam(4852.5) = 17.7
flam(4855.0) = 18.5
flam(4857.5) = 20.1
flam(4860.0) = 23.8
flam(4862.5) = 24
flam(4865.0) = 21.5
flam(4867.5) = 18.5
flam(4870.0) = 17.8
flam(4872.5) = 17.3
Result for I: 5.5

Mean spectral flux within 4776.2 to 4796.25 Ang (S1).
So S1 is 12.6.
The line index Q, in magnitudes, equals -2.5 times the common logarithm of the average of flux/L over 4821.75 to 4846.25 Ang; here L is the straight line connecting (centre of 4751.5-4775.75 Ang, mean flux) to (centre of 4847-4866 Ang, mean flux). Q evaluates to 0.32 mag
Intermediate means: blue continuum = 11.9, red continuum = 19.9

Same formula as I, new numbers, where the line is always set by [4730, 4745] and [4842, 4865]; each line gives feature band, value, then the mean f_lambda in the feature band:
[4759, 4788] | 4.6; 12.1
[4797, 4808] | 2.6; 12.2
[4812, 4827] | 3.9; 12.5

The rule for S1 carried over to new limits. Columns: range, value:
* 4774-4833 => 12.5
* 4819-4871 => 16.2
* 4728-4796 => 12.2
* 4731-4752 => 12.3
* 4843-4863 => 18.5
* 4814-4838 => 12.9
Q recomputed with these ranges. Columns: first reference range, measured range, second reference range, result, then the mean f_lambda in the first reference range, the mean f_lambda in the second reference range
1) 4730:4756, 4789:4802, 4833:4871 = 0.18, 12.3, 17.5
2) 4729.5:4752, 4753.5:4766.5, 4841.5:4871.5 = 0.13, 12.3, 18.6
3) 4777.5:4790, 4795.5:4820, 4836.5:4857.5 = 0.12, 12.6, 15.9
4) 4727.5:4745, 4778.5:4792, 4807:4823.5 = -0.03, 12.4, 12.4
